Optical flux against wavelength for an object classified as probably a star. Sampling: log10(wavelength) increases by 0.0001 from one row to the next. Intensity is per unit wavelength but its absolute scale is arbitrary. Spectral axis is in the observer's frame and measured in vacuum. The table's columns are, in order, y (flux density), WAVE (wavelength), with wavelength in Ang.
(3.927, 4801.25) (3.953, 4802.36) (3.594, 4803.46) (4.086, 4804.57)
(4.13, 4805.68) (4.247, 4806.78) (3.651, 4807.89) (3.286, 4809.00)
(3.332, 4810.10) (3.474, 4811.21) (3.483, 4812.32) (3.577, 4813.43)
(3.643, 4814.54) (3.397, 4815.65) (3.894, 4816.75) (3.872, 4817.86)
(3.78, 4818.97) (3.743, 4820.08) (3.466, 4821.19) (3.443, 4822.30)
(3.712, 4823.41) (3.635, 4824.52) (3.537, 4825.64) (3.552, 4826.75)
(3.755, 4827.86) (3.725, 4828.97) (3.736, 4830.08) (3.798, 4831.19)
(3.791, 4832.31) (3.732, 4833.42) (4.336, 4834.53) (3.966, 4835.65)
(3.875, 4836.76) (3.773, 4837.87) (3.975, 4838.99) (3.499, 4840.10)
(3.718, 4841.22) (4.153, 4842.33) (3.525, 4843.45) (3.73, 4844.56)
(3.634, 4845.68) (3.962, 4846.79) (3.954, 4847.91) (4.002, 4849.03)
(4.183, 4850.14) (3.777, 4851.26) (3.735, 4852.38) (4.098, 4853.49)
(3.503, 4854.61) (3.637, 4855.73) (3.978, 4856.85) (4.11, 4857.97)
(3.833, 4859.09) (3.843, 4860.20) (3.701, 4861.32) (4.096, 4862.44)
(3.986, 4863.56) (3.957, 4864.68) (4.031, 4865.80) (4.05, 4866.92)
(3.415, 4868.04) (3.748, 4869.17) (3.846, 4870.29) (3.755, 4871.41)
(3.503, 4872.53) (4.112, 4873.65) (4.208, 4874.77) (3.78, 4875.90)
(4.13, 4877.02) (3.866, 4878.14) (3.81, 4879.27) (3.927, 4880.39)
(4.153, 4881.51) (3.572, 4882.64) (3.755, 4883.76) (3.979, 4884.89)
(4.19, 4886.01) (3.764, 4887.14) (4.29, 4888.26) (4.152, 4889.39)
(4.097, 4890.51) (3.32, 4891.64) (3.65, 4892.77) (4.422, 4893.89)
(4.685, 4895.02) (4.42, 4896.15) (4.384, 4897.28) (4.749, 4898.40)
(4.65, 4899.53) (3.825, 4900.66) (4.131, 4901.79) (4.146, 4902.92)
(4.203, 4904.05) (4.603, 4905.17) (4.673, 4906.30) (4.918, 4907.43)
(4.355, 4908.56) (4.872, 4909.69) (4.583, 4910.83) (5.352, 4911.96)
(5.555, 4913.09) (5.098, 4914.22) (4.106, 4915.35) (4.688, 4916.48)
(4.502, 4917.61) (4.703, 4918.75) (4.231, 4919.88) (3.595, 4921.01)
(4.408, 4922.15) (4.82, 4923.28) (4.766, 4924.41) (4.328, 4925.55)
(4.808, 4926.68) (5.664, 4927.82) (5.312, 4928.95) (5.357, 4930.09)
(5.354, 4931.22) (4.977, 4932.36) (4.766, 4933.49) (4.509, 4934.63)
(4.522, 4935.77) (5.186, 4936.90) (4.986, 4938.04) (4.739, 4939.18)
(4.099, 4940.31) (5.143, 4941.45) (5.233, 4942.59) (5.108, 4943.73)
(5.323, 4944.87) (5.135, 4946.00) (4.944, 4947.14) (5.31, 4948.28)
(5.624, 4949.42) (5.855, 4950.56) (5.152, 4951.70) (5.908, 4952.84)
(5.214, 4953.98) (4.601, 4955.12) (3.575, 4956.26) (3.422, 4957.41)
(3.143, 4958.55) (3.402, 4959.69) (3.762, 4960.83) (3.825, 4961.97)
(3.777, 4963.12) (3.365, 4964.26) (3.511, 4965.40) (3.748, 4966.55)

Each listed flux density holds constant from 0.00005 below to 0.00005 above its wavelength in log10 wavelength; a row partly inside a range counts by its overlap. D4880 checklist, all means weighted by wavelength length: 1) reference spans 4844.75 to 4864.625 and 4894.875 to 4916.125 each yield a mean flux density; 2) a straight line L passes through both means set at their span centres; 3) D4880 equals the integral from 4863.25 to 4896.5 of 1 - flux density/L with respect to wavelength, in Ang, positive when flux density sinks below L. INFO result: 2.2 Ang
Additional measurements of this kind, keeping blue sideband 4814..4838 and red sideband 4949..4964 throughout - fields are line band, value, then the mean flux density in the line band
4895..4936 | -4.9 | 4.67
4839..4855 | 0.0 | 3.83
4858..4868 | 0.0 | 3.92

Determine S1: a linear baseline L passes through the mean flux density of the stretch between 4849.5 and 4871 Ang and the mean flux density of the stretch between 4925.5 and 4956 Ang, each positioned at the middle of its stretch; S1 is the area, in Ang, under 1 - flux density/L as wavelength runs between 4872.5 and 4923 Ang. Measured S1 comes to 1.8 Ang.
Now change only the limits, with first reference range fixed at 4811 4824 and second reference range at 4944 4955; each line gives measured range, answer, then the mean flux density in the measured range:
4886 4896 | 1.1 Ang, 4.07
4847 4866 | 1.1 Ang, 3.91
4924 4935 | 0.2 Ang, 4.99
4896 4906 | 0.8 Ang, 4.35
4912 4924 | 0.8 Ang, 4.61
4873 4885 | 1.3 Ang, 3.93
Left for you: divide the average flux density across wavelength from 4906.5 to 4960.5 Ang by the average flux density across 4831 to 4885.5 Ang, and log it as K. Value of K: 1.24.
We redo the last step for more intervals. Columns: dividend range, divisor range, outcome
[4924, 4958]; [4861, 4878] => 1.28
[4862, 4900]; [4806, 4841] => 1.08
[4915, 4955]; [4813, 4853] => 1.31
